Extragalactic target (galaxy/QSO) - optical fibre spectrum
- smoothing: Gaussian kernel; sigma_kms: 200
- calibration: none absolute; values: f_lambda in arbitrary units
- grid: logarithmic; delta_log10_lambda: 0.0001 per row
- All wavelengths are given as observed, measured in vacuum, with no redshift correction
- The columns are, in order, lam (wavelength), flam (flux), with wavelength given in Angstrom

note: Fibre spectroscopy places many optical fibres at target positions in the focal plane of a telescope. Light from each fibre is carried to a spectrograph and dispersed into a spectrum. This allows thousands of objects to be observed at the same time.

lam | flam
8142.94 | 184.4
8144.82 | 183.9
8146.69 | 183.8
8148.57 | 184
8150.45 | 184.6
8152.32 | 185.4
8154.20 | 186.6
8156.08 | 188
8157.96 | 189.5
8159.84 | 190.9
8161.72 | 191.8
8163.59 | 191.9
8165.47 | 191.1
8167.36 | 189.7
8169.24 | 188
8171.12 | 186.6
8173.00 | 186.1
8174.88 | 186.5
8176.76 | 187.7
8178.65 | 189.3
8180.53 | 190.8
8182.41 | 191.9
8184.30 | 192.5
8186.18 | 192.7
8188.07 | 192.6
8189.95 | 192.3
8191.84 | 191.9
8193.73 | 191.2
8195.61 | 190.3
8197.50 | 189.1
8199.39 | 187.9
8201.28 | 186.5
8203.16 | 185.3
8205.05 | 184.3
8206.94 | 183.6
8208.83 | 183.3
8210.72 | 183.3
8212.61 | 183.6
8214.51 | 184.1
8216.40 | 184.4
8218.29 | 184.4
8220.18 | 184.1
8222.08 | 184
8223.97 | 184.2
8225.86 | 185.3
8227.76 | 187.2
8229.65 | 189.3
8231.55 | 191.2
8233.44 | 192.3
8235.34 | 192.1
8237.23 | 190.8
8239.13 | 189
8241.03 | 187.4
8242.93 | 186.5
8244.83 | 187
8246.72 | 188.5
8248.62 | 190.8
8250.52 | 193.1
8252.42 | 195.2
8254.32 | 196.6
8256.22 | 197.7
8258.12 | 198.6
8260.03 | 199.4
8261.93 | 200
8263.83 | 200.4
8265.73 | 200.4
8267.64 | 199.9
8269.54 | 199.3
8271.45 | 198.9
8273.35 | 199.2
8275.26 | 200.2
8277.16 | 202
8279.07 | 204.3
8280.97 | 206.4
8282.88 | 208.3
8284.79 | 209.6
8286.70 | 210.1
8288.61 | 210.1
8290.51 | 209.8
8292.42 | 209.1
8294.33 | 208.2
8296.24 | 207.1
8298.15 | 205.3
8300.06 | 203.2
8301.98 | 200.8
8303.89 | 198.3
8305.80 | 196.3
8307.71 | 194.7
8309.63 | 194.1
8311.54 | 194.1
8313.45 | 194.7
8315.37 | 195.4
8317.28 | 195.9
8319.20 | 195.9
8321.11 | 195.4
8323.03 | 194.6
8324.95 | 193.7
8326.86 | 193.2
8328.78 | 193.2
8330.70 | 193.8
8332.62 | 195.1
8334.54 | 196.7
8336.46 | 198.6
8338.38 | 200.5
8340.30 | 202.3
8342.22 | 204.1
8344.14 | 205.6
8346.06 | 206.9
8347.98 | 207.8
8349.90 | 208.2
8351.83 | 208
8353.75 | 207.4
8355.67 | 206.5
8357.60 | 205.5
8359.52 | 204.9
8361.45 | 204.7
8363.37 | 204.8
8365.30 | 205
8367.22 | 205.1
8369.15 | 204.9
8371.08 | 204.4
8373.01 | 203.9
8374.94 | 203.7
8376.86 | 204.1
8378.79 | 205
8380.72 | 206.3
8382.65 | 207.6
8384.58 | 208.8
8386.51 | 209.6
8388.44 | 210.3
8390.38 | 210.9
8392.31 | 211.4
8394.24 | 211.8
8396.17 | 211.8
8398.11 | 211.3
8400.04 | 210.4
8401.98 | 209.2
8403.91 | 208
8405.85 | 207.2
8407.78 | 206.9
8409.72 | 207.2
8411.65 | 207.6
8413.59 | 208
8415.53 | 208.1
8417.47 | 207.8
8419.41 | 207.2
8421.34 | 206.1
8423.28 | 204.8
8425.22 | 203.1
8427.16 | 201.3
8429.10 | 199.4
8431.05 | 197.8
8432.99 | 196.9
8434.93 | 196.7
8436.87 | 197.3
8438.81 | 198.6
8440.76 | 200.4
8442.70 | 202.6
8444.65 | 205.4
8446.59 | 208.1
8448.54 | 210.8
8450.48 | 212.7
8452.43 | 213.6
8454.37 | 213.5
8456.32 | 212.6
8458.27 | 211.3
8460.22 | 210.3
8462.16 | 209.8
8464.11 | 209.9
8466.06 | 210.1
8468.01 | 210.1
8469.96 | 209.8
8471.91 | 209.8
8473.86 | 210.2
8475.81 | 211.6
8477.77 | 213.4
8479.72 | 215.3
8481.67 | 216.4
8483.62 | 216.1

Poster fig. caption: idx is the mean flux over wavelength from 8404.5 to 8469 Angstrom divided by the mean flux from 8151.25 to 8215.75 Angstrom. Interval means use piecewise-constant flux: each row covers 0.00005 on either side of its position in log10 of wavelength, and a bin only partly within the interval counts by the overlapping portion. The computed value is 1.09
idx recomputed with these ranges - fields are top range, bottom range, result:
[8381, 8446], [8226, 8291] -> 1.04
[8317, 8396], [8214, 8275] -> 1.06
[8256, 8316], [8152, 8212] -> 1.07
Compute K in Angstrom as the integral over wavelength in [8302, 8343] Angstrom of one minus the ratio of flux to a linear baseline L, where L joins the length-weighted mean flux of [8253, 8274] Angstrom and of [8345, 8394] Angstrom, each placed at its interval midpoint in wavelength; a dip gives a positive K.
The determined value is 1.42 Angstrom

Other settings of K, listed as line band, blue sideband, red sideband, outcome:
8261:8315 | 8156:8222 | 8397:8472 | -1.8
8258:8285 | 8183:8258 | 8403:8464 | -1.2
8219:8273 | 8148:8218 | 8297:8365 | 0.2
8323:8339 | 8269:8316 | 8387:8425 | 0.7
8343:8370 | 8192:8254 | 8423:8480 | -1.0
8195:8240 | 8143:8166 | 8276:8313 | 1.9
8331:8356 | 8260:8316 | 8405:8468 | 0.0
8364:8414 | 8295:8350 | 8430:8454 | -1.5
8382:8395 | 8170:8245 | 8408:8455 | -0.6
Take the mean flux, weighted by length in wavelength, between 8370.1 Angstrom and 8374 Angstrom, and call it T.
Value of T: 204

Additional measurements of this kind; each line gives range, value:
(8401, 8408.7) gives 208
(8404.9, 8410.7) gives 207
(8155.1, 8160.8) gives 189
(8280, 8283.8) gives 208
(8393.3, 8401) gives 211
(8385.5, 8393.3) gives 211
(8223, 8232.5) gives 188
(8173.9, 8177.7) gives 187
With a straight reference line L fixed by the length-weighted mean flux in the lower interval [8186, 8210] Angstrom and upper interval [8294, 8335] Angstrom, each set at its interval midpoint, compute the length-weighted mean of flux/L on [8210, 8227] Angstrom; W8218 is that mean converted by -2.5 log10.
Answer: 0.033 mag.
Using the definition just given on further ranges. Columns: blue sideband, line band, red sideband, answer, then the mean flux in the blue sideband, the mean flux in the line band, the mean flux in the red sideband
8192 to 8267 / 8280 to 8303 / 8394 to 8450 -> -0.07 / 190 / 207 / 205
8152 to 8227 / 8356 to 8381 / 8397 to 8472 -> -0.02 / 188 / 205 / 207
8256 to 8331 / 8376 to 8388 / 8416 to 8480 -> -0.02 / 200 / 207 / 207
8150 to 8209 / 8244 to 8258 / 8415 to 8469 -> 0.00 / 189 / 193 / 206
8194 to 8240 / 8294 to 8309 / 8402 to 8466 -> -0.04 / 187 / 201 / 206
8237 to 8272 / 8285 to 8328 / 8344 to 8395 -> 0.00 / 195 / 200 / 207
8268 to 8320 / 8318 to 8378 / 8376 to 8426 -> 0.02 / 202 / 202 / 208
